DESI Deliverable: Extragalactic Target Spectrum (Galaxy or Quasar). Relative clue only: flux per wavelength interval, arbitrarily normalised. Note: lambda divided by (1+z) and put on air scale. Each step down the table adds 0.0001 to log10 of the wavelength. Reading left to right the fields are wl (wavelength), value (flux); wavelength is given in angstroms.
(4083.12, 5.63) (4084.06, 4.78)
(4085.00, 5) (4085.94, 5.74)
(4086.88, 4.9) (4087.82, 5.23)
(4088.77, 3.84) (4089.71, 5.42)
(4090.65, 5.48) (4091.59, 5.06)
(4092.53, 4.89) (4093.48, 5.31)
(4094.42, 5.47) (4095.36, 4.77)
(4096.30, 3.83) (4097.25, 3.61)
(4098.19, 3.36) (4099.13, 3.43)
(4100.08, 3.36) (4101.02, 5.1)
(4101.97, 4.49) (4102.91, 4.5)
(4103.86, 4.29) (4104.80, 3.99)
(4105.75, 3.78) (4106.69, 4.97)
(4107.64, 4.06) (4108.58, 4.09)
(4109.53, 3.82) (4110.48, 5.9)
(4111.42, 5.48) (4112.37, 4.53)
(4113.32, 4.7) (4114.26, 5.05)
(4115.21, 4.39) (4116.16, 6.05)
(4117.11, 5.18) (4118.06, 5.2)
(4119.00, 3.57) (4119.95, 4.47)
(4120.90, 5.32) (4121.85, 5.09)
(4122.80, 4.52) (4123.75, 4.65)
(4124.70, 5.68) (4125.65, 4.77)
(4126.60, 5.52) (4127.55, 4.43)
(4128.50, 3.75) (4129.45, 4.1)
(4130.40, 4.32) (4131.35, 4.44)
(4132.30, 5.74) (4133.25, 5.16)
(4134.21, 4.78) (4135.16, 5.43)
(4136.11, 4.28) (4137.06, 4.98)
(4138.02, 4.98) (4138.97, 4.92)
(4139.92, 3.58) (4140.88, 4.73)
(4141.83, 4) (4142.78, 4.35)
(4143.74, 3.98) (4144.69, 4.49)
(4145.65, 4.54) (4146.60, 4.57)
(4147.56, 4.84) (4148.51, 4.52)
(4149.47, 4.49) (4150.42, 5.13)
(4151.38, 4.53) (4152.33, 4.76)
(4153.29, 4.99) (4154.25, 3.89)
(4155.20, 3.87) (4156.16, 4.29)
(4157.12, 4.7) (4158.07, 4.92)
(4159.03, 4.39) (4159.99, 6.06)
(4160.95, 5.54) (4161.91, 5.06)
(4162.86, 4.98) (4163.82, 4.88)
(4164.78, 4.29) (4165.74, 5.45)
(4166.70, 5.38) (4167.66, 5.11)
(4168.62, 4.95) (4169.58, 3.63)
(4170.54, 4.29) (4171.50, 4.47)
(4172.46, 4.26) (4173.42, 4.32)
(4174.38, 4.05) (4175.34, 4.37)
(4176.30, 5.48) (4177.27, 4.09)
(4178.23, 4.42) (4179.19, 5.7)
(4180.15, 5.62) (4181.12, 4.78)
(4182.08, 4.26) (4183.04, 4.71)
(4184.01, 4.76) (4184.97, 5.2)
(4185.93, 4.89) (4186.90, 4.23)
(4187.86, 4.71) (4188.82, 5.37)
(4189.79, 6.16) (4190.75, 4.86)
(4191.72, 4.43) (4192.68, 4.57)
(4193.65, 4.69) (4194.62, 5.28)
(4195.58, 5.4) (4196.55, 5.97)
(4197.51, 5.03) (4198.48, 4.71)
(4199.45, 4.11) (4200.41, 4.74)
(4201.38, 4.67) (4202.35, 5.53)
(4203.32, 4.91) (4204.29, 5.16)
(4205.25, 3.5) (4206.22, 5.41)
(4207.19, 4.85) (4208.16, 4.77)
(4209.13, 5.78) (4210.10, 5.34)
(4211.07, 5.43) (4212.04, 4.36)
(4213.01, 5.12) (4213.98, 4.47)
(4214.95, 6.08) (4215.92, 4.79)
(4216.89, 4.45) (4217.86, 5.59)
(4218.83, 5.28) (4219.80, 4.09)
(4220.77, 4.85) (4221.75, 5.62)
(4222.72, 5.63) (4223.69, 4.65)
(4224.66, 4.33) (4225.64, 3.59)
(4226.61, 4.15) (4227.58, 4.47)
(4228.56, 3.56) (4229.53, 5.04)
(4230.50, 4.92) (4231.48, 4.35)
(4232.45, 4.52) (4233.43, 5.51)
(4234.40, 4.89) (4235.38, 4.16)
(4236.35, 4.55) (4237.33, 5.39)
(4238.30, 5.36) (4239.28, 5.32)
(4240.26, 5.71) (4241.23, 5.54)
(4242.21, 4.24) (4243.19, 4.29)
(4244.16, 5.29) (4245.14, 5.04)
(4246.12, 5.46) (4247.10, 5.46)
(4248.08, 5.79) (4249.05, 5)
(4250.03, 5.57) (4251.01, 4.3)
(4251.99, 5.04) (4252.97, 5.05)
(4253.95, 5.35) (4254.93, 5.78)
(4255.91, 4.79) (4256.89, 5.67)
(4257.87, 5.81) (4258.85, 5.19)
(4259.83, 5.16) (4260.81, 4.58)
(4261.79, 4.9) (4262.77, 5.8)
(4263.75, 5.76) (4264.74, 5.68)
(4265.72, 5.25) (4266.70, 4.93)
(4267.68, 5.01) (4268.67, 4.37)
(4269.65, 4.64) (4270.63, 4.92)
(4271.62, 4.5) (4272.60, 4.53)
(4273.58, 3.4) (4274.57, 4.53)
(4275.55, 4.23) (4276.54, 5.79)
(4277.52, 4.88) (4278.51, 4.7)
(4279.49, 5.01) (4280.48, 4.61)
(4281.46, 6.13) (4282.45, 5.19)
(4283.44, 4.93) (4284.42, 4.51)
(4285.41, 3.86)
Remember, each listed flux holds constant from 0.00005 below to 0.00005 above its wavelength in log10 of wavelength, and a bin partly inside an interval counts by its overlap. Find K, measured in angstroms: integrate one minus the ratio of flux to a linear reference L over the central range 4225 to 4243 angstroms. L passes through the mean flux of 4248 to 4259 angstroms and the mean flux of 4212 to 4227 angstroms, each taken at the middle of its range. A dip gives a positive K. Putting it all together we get 1.06 angstroms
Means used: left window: 4.83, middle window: 4.73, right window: 5.26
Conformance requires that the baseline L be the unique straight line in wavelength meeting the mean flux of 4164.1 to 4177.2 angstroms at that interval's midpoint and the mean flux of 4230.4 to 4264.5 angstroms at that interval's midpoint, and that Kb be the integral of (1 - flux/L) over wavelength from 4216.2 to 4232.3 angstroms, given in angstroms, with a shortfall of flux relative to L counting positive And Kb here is 1.0 angstroms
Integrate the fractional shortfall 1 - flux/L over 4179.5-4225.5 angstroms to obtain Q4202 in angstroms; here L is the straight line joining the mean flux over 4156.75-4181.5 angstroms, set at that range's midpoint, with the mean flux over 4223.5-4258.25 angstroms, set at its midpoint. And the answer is -0.74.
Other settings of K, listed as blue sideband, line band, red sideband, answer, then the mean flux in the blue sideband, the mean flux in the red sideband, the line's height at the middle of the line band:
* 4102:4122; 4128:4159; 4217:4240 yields 0.9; 4.68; 4.78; 4.7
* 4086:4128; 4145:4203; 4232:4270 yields 1.1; 4.68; 5.13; 4.89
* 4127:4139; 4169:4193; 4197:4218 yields 0.7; 4.71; 4.94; 4.86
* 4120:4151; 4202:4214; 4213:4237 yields -0.6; 4.69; 4.74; 4.73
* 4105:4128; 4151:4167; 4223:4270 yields 0.1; 4.79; 4.99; 4.86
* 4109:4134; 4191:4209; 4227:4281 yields 0.1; 4.84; 4.97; 4.92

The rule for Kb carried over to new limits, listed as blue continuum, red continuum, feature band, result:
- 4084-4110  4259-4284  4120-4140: -0.89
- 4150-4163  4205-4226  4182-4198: -0.40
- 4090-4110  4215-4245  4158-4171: -0.92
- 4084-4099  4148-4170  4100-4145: 1.07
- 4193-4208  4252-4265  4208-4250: 1.45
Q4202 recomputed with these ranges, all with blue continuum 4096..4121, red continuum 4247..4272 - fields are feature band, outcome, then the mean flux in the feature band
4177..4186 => -0.1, 4.86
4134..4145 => 0.2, 4.54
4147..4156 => 0.2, 4.55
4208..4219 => -0.4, 5.13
